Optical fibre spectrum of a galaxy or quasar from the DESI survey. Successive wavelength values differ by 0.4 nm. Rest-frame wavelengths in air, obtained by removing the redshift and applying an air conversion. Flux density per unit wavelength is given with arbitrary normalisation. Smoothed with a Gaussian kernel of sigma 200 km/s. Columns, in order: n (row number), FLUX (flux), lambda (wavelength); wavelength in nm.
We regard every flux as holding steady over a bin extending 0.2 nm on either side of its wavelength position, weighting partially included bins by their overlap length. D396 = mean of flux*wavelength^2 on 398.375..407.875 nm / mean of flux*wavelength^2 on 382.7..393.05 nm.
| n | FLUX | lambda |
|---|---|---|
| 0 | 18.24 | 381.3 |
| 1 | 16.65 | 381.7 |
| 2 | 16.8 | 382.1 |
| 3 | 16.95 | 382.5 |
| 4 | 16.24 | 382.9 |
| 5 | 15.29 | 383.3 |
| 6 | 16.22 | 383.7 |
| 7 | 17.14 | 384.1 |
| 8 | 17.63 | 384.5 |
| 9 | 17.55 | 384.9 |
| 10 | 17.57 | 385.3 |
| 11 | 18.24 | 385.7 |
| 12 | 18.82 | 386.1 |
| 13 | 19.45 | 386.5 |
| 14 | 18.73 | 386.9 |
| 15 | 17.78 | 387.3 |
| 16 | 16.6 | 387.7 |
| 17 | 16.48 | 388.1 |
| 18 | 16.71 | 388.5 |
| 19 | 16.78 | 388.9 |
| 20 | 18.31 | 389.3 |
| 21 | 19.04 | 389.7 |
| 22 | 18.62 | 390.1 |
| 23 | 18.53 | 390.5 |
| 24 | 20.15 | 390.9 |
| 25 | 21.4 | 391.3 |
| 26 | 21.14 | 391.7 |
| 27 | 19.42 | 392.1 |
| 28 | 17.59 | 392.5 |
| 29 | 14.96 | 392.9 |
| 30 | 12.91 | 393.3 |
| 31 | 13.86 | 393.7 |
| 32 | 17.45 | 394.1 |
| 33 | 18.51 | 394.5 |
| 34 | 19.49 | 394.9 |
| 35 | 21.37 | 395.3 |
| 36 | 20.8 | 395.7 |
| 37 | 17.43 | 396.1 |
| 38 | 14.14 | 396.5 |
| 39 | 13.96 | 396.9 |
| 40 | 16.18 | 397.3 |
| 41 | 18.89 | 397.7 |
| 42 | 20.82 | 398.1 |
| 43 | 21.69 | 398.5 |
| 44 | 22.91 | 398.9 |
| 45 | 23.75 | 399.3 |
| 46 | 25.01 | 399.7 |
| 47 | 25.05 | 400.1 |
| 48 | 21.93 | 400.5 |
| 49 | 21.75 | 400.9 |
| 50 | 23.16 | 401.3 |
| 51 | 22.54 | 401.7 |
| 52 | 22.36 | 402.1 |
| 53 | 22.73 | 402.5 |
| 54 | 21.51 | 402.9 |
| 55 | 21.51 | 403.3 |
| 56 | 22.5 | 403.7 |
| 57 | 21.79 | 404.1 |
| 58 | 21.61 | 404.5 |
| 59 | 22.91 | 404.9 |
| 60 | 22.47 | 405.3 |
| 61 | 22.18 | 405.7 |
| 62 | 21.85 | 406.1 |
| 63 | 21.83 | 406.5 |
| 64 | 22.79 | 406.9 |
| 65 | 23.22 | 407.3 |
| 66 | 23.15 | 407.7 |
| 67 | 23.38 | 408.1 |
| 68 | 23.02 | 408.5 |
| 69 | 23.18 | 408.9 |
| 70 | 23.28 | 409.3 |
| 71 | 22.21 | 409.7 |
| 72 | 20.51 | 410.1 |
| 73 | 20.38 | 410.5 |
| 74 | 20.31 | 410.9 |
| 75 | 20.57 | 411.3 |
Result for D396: 1.36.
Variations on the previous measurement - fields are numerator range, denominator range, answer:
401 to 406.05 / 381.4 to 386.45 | 1.43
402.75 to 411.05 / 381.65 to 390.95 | 1.40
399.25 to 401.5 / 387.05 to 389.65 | 1.44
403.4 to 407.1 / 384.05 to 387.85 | 1.36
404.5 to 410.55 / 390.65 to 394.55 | 1.37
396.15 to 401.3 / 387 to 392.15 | 1.16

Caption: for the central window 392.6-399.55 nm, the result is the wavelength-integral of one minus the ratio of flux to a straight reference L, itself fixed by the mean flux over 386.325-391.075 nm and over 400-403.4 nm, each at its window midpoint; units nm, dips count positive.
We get 0.807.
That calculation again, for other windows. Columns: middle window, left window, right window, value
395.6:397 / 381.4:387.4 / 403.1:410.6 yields 0.247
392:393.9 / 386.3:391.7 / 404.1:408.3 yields 0.374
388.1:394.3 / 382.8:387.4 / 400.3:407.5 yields 0.429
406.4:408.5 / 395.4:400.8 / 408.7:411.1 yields -0.156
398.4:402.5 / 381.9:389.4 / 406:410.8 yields -0.485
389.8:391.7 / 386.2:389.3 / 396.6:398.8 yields -0.211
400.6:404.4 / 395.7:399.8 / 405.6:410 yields -0.223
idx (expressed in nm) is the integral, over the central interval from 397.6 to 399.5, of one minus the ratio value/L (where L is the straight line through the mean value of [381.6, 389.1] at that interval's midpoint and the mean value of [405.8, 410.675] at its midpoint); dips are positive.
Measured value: -0.14 nm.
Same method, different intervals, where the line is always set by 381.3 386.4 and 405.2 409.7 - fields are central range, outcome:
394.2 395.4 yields 0.018 nm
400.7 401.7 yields -0.056 nm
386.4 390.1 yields 0.091 nm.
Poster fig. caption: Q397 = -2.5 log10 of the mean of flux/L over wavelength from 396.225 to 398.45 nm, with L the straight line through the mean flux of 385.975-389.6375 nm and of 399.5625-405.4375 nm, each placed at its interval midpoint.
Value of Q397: 0.22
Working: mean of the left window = 17.8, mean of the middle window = 17.1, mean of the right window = 22.6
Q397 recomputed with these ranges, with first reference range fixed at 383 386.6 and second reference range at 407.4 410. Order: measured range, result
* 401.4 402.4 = -0.06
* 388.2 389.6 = 0.06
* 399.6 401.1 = -0.11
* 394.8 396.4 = 0.03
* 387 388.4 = 0.07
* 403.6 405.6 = -0.01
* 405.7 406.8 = 0.02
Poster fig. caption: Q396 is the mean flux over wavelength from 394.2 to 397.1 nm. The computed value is 17.9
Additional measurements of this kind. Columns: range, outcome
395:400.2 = 20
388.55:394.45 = 17.9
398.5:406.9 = 22.6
